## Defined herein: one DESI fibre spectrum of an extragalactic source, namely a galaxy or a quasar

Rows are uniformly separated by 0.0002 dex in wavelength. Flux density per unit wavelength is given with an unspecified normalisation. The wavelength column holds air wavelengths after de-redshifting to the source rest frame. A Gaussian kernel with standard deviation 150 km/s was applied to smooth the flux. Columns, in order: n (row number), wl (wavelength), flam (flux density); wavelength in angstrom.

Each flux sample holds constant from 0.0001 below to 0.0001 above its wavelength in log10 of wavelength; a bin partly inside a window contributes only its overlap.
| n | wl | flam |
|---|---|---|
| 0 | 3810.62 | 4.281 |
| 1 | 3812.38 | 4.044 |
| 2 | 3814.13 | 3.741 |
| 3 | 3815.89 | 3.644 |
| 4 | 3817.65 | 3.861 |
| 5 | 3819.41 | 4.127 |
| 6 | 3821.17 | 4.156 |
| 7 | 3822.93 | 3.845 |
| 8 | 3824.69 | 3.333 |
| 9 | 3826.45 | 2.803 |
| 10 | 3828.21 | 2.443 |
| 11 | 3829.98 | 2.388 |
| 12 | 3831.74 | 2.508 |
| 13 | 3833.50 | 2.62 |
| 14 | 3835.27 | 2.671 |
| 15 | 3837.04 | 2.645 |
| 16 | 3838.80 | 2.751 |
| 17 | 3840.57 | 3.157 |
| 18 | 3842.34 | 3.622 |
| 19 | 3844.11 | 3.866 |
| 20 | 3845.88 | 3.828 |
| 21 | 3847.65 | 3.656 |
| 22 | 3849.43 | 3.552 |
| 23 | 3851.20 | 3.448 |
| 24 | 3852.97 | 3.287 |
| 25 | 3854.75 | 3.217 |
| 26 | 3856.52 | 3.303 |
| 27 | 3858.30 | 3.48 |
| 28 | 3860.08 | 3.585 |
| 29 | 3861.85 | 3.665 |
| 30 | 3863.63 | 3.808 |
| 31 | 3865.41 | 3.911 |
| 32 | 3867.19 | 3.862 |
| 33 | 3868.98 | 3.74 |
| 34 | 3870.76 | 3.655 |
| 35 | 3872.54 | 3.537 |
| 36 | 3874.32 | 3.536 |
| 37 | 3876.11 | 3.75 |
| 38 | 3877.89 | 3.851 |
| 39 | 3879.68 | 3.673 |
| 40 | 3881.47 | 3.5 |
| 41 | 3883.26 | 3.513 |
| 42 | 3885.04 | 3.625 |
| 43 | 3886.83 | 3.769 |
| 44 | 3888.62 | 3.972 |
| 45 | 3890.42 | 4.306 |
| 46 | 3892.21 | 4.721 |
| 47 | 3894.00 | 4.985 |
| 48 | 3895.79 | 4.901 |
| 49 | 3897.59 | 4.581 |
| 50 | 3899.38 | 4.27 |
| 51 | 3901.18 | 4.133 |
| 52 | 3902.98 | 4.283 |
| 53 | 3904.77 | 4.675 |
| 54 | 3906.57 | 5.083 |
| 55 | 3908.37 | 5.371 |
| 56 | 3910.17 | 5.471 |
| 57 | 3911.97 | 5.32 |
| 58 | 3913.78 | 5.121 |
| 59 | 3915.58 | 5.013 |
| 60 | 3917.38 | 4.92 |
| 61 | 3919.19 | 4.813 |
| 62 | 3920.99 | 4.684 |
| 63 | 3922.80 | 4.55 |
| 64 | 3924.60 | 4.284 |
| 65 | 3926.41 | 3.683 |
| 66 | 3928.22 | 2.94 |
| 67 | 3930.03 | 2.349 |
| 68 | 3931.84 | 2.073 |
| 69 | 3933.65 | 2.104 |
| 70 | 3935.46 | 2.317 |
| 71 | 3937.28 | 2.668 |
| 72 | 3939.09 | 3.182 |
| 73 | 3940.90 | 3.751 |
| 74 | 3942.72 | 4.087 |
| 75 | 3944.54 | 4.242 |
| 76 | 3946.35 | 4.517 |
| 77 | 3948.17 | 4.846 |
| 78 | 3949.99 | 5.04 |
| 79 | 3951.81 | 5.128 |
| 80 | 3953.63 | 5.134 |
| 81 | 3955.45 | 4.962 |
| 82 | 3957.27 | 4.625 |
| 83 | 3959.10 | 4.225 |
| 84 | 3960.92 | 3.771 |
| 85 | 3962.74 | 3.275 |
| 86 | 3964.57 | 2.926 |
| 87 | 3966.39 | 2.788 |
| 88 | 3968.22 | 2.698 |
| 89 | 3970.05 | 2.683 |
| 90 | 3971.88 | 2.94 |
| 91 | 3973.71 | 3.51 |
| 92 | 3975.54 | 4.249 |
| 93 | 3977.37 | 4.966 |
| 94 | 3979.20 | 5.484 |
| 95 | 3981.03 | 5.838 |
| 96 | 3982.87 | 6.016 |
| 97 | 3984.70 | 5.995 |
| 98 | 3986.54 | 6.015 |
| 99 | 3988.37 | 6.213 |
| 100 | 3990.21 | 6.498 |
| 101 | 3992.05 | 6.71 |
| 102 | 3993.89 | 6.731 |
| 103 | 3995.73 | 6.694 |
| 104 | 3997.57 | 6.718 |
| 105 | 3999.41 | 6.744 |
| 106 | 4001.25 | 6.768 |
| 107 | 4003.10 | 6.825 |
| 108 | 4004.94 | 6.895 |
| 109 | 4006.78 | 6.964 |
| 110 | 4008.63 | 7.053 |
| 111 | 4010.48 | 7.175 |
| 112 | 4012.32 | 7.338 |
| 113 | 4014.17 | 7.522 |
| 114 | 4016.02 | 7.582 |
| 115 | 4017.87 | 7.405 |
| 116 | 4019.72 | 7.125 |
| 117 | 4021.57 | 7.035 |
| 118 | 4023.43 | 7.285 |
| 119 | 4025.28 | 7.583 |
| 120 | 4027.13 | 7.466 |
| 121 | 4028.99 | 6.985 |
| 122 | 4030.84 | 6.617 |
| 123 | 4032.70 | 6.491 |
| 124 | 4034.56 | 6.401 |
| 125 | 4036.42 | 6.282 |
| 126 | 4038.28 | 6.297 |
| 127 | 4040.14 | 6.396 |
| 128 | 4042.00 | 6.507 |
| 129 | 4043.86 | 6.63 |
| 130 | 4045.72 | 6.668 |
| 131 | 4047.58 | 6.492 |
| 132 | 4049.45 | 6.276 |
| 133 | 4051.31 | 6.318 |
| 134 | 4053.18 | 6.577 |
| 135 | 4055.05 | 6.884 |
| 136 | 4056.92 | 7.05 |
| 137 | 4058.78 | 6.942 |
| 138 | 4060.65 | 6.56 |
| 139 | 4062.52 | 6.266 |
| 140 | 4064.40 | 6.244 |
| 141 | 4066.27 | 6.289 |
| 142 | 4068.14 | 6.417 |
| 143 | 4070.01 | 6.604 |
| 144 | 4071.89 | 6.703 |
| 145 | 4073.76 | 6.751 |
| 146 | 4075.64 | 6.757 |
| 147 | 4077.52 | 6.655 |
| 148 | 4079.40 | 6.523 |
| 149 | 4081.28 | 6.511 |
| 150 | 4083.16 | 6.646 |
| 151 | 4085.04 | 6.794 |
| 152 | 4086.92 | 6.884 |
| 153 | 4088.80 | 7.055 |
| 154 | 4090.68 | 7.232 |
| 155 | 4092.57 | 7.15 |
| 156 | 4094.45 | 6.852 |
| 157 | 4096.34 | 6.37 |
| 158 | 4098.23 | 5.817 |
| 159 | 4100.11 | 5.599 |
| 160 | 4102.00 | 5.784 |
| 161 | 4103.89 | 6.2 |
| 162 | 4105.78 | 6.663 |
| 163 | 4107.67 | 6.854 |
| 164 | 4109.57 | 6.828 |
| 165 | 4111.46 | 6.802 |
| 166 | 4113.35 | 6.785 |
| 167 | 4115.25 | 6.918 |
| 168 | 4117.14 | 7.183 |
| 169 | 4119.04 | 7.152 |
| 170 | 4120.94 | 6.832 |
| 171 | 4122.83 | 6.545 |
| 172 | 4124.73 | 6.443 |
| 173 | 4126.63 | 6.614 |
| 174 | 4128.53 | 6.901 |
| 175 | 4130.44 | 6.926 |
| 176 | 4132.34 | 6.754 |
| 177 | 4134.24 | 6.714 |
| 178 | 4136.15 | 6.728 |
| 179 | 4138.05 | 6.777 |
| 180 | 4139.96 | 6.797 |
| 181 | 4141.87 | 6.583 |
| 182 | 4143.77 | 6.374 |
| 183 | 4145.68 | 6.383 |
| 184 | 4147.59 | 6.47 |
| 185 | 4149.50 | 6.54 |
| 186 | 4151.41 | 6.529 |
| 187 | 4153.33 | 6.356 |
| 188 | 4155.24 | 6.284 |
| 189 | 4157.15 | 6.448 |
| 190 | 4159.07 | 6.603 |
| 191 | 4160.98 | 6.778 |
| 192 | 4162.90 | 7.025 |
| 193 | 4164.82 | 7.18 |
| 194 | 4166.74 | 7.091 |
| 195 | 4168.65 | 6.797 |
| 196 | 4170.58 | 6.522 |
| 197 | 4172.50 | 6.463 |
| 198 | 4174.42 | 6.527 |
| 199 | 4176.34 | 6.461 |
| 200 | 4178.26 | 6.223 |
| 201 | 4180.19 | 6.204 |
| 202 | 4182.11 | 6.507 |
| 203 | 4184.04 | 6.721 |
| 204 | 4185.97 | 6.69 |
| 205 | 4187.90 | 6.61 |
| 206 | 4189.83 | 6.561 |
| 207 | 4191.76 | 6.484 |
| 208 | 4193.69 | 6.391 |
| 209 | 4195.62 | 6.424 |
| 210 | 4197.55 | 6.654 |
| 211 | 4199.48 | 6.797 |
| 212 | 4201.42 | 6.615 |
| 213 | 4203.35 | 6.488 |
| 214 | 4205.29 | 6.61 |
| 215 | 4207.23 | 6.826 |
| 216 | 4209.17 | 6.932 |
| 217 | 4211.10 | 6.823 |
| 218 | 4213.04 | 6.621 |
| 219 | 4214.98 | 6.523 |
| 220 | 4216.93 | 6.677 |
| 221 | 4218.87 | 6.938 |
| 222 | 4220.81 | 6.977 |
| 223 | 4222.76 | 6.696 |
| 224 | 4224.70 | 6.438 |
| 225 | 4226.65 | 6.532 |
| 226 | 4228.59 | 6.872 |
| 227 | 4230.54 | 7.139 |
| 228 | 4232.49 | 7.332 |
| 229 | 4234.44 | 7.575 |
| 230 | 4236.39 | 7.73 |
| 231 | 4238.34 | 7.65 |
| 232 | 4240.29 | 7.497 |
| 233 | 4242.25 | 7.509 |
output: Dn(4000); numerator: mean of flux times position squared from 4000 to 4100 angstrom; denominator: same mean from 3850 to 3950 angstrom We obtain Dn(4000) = 1.8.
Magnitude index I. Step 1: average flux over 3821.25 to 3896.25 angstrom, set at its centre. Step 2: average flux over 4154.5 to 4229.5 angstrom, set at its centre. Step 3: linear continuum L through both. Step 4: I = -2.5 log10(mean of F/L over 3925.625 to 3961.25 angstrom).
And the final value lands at 0.15 mag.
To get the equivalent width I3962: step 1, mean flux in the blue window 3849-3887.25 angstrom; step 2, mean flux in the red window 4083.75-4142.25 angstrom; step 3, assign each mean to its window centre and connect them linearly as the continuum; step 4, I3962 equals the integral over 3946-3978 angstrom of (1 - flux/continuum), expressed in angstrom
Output 5.2 angstrom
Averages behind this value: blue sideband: 3.6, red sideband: 6.7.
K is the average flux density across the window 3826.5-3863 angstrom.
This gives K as 3.18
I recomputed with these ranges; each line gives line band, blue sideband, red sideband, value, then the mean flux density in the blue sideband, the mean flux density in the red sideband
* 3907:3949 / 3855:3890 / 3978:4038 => 0.21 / 3.67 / 6.75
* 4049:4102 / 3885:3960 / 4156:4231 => -0.17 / 4.26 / 6.66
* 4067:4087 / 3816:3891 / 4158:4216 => -0.19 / 3.47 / 6.64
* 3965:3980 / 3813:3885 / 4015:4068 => 0.47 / 3.44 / 6.73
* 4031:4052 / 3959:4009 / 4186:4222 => -0.14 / 5.3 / 6.66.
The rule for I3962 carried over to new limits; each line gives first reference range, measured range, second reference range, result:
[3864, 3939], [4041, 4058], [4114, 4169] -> -2.7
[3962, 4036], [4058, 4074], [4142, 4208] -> -0.7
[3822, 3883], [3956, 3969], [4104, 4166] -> 3.2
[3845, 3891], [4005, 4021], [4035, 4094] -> -3.8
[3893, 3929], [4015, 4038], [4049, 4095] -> -3.4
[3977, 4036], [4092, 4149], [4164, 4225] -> 0.5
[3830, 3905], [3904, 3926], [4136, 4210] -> -4.2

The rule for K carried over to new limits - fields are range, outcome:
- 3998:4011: 6.9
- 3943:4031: 5.69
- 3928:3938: 2.37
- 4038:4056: 6.51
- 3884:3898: 4.34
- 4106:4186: 6.67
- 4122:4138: 6.71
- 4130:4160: 6.57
